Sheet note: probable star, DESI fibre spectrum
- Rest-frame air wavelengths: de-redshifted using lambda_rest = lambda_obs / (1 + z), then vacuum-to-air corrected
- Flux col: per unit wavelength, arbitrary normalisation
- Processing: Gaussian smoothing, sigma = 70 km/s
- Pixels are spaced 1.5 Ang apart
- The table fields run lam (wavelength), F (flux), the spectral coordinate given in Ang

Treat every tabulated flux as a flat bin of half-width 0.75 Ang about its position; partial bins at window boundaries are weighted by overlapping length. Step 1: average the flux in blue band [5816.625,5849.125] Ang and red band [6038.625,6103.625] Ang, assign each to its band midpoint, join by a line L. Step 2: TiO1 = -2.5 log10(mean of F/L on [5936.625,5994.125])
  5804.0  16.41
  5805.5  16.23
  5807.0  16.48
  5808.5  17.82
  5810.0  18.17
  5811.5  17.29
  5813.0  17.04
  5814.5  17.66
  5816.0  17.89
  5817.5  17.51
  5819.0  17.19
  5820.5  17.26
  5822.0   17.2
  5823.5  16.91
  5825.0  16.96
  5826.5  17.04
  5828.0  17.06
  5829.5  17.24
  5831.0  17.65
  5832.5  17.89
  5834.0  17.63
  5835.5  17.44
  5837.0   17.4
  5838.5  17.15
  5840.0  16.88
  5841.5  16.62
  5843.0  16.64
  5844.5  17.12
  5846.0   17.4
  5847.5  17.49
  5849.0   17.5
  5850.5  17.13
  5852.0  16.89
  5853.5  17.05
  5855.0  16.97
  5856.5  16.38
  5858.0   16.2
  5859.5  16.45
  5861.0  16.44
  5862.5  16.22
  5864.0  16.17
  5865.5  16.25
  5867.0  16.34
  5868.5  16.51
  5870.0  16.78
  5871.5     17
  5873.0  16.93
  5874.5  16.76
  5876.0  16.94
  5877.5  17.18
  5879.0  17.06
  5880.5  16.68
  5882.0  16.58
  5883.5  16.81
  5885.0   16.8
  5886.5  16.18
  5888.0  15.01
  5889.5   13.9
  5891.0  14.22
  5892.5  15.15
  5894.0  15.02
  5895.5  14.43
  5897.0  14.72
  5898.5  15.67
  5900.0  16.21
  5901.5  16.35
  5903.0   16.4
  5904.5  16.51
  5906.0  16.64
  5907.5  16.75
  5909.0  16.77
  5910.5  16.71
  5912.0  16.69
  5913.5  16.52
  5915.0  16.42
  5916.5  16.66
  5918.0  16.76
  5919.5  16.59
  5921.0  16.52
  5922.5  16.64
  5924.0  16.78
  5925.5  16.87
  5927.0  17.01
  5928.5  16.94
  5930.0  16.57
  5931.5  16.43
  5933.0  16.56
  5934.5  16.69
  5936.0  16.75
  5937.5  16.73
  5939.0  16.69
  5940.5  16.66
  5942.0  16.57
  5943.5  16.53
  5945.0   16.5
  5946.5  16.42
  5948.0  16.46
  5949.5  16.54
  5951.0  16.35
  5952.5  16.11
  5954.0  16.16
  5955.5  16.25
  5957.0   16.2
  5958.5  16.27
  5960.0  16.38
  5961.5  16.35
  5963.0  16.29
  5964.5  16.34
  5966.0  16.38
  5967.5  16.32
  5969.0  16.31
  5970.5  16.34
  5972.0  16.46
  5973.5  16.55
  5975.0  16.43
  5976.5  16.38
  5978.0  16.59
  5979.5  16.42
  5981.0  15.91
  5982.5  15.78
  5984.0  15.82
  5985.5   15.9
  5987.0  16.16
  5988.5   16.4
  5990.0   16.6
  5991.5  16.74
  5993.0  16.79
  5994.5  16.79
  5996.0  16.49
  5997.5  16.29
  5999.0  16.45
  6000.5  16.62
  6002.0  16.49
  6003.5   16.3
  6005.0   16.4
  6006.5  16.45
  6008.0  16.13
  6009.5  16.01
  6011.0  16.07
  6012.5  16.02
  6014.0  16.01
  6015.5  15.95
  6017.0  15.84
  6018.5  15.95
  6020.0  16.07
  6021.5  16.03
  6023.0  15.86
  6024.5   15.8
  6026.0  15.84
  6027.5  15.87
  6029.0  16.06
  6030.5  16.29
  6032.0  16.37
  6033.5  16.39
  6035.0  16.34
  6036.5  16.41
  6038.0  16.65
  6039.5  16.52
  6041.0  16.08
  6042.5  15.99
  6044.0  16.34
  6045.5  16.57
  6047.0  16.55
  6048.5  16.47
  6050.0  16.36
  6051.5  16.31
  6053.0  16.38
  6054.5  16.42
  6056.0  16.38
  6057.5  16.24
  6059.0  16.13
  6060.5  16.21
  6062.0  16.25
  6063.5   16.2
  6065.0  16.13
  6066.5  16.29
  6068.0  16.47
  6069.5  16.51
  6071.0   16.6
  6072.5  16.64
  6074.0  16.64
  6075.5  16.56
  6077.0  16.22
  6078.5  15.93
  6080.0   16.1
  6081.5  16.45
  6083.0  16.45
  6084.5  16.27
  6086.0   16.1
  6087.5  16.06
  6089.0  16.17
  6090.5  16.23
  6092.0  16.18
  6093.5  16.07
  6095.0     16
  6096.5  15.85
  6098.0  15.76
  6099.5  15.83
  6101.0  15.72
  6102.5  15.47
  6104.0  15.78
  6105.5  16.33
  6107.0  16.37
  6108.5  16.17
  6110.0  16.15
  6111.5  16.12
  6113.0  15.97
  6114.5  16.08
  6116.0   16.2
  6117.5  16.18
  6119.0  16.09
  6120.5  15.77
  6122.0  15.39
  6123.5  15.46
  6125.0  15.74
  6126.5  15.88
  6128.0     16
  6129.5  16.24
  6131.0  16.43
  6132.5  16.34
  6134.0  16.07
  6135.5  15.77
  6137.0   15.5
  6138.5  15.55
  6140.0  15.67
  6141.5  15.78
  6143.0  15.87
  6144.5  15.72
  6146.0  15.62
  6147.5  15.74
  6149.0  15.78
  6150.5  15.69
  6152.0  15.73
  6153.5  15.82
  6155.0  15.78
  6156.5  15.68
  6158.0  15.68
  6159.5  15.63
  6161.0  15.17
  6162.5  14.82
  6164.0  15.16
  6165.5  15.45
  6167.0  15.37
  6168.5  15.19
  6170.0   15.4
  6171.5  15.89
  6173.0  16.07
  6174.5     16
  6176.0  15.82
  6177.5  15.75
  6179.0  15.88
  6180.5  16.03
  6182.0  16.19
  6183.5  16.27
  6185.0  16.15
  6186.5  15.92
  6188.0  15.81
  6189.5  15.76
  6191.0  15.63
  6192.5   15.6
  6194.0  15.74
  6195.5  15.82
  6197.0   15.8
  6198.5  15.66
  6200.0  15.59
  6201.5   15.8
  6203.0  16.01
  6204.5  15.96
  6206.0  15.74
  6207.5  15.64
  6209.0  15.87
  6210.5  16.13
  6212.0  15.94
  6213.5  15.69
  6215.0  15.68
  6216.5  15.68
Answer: 0.02 mag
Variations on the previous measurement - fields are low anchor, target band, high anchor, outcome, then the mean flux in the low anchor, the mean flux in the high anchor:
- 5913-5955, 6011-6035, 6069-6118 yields 0.02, 16.6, 16.2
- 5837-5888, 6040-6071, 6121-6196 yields -0.01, 16.8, 15.7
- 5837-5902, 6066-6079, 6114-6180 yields -0.04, 16.4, 15.7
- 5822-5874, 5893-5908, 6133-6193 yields 0.06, 16.9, 15.7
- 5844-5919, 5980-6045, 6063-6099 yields 0.01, 16.4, 16.2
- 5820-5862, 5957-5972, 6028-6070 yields 0.02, 17.1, 16.3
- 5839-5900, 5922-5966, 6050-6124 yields -0.01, 16.4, 16.2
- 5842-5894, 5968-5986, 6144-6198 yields 0.00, 16.5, 15.7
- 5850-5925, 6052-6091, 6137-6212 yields -0.02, 16.3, 15.7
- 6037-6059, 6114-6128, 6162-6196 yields 0.01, 16.4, 15.7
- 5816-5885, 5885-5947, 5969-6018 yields 0.03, 17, 16.3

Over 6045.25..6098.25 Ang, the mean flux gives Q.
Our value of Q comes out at 16.3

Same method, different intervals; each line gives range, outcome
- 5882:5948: 16.3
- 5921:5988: 16.4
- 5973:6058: 16.3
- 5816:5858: 17.2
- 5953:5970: 16.3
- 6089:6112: 16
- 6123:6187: 15.8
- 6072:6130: 16.1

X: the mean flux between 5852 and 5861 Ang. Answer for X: 16.6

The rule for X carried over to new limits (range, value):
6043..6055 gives 16.4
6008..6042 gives 16.1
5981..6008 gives 16.4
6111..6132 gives 16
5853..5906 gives 16.2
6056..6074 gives 16.3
